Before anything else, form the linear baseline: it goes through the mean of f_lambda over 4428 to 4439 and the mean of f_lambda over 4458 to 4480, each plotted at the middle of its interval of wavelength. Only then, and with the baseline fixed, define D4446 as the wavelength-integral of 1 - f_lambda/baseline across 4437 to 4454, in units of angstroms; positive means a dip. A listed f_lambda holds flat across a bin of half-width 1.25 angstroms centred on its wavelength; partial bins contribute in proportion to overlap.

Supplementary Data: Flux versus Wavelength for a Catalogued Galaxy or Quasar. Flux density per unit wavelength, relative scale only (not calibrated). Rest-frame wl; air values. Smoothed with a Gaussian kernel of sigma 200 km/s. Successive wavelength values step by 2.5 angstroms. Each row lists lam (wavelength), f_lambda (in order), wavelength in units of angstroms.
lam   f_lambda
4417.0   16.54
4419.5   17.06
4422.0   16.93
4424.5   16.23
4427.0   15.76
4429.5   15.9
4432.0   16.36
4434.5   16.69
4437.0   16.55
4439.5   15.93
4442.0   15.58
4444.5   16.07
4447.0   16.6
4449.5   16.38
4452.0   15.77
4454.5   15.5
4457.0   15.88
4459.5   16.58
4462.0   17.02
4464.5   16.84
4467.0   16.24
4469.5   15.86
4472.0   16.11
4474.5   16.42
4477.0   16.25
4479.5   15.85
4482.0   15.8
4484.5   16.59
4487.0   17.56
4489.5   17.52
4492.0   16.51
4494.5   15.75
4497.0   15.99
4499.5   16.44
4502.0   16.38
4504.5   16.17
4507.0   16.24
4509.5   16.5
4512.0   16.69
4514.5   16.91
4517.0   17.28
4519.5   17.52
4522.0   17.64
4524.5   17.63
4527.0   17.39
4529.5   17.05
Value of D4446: 0.3 angstroms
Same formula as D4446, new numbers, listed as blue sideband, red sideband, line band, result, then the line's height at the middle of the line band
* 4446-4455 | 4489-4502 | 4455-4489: -0.34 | 16.2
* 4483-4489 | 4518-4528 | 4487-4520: 1.29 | 17.3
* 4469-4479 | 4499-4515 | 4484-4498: -0.31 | 16.3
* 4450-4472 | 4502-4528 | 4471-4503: 0.33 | 16.6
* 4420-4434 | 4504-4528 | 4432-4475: 0.73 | 16.5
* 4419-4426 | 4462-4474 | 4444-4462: 0.31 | 16.5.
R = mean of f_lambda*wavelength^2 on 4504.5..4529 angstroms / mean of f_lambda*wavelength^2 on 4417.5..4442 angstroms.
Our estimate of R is 1.1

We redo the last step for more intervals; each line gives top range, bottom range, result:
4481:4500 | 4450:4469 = 1.03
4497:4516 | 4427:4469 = 1.04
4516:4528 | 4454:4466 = 1.10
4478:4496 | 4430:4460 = 1.04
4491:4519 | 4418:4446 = 1.05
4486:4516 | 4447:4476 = 1.04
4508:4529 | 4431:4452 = 1.09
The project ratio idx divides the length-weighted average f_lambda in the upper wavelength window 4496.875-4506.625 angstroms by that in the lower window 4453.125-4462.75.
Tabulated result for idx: 1.0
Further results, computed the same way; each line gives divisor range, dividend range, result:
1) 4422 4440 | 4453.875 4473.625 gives 1.00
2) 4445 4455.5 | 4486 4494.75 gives 1.05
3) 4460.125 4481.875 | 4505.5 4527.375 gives 1.05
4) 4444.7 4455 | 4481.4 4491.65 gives 1.05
